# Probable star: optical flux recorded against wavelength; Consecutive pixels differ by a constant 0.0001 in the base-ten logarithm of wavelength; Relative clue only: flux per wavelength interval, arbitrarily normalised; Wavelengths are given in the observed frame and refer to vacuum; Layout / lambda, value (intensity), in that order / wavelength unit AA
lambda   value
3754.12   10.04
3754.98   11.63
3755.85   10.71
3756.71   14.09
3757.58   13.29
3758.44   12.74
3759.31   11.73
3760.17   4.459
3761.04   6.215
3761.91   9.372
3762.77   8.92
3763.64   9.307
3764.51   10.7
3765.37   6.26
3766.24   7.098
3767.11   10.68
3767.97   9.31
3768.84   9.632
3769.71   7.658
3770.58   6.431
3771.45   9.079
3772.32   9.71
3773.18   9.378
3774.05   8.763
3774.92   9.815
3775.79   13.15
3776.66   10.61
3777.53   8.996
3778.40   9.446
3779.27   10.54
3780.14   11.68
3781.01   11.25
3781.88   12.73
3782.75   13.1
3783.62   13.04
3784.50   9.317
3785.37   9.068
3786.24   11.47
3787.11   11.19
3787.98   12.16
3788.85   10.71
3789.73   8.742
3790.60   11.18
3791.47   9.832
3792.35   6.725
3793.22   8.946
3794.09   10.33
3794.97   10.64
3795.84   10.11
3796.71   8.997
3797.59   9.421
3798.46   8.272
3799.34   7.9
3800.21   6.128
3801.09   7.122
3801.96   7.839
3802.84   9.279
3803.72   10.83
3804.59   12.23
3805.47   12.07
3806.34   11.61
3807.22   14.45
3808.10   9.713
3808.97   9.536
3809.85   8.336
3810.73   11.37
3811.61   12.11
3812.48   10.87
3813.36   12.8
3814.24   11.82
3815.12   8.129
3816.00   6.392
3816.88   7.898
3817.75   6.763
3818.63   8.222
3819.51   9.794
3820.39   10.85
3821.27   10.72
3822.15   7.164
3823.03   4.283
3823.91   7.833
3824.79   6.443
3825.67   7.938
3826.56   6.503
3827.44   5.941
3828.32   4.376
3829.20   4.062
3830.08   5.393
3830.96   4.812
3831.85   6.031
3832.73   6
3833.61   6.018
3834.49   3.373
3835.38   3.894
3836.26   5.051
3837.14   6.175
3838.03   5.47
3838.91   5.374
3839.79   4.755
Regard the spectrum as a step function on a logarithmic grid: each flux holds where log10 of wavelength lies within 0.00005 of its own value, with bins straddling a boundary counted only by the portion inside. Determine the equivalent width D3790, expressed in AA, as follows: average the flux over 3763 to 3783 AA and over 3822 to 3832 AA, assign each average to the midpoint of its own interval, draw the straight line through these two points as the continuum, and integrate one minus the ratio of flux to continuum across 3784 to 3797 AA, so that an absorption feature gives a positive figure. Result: -2.3 AA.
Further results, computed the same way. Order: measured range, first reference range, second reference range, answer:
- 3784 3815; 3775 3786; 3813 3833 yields -2.6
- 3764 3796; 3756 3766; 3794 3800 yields -1.9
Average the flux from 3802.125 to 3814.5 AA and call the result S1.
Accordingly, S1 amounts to 11.1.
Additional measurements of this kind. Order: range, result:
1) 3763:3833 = 9.21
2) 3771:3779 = 9.89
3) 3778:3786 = 11.1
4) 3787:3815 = 10.1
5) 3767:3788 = 10.3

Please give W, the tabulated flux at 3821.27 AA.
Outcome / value 10.72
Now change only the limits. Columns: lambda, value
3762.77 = 8.92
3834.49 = 3.373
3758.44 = 12.74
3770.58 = 6.431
